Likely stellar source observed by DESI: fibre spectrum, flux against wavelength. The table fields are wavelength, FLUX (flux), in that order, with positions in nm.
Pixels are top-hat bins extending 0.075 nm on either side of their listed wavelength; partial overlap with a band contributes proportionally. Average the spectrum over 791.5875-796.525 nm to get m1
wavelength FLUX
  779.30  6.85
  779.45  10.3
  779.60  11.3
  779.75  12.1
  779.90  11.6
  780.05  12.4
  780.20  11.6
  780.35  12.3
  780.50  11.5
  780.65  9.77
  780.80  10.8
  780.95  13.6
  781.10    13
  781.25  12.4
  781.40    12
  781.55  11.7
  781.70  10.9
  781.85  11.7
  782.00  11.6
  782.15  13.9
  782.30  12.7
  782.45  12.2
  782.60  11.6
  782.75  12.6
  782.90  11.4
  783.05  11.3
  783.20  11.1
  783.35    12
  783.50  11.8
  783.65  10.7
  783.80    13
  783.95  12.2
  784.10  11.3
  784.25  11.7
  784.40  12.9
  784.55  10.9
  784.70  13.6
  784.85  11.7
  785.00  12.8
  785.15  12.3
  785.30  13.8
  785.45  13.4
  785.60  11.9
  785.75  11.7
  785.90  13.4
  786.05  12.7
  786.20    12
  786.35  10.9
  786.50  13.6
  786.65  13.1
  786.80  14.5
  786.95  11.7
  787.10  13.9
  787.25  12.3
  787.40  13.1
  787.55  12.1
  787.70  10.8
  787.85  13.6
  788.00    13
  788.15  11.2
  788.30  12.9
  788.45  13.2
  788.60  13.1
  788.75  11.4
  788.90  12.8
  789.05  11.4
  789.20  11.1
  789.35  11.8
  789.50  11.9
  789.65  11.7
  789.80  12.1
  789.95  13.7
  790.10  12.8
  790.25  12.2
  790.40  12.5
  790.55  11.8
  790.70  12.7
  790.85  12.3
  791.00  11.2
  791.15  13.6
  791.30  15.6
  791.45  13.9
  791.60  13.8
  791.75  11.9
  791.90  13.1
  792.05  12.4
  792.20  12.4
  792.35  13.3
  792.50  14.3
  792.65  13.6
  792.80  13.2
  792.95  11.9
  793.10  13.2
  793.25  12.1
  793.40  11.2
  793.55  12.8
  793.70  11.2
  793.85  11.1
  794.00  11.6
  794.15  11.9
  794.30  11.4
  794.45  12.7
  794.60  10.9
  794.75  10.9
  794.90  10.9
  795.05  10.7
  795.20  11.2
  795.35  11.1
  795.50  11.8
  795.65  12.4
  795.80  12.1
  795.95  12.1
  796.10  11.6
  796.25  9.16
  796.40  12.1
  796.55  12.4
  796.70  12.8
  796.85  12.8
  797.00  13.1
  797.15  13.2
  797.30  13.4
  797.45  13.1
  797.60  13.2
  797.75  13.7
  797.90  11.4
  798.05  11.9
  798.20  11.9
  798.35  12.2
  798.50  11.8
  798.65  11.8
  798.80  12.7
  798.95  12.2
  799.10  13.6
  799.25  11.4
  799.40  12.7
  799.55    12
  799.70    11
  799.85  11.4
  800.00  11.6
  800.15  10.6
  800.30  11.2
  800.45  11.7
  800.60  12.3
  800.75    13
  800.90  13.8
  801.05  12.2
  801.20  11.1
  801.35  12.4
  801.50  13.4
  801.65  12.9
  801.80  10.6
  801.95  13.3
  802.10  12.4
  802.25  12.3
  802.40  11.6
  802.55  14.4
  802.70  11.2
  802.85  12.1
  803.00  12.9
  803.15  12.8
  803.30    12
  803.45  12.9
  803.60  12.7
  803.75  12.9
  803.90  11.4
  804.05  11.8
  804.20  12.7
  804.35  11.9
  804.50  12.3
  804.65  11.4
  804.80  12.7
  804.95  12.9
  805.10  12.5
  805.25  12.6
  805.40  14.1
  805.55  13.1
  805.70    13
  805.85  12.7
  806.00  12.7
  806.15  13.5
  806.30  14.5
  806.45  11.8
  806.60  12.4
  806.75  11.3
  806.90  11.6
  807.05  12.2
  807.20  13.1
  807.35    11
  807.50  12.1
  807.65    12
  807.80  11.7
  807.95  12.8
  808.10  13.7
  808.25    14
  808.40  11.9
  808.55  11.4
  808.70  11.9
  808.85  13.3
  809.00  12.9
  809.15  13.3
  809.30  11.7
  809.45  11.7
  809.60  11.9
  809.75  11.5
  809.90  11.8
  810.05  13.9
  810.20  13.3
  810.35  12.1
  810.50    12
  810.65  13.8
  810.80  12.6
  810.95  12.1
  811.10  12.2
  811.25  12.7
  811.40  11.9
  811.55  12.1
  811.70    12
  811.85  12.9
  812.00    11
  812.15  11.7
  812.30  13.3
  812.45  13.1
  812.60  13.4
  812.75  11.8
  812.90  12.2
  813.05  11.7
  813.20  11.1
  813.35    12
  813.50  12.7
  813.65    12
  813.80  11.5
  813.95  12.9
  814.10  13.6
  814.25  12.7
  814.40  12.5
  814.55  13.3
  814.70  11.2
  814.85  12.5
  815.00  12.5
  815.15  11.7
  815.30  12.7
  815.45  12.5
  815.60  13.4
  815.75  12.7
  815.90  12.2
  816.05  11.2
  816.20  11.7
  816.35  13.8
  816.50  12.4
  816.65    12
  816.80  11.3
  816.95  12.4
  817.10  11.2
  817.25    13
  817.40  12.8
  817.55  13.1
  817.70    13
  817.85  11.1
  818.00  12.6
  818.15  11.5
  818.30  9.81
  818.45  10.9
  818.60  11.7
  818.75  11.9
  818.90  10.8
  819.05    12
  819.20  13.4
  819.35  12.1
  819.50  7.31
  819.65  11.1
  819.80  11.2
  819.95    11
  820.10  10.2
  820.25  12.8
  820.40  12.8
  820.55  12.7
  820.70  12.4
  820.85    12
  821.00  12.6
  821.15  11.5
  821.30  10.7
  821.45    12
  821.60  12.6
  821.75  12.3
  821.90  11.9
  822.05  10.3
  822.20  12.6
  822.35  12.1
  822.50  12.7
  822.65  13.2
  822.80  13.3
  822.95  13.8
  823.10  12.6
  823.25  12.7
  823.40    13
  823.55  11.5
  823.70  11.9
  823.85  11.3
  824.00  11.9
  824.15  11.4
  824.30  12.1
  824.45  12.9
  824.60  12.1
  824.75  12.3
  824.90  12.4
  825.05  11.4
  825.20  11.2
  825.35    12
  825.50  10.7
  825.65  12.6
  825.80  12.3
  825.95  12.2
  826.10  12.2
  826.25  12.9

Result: 12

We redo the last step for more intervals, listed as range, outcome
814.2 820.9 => 12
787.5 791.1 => 12.2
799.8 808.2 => 12.4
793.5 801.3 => 12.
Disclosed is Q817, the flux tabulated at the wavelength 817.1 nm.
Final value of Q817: 11.2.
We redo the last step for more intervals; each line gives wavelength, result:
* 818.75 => 11.9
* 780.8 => 10.8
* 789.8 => 12.1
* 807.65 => 12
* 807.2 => 13.1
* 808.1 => 13.7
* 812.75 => 11.8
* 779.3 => 6.85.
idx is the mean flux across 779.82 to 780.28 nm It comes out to 11.9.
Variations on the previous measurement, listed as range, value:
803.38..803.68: 12.8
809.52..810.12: 12.3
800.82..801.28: 12.4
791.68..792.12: 12.5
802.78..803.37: 12.5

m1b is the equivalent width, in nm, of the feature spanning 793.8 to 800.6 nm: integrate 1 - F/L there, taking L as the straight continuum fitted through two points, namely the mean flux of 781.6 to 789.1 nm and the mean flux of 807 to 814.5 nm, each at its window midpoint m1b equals 0.23 nm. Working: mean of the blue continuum 12.3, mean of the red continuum 12.4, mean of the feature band 11.9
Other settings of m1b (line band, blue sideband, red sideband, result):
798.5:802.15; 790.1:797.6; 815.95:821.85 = 0.02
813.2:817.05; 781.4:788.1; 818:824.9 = -0.12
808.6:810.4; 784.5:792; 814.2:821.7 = -0.04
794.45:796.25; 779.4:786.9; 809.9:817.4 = 0.12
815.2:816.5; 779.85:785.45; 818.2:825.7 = -0.07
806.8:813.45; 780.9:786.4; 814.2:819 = -0.10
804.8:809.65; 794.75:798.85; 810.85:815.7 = -0.12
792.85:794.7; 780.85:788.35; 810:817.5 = 0.07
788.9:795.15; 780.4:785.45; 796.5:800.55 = -0.08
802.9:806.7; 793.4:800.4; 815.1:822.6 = -0.23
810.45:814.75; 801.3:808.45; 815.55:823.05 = -0.05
